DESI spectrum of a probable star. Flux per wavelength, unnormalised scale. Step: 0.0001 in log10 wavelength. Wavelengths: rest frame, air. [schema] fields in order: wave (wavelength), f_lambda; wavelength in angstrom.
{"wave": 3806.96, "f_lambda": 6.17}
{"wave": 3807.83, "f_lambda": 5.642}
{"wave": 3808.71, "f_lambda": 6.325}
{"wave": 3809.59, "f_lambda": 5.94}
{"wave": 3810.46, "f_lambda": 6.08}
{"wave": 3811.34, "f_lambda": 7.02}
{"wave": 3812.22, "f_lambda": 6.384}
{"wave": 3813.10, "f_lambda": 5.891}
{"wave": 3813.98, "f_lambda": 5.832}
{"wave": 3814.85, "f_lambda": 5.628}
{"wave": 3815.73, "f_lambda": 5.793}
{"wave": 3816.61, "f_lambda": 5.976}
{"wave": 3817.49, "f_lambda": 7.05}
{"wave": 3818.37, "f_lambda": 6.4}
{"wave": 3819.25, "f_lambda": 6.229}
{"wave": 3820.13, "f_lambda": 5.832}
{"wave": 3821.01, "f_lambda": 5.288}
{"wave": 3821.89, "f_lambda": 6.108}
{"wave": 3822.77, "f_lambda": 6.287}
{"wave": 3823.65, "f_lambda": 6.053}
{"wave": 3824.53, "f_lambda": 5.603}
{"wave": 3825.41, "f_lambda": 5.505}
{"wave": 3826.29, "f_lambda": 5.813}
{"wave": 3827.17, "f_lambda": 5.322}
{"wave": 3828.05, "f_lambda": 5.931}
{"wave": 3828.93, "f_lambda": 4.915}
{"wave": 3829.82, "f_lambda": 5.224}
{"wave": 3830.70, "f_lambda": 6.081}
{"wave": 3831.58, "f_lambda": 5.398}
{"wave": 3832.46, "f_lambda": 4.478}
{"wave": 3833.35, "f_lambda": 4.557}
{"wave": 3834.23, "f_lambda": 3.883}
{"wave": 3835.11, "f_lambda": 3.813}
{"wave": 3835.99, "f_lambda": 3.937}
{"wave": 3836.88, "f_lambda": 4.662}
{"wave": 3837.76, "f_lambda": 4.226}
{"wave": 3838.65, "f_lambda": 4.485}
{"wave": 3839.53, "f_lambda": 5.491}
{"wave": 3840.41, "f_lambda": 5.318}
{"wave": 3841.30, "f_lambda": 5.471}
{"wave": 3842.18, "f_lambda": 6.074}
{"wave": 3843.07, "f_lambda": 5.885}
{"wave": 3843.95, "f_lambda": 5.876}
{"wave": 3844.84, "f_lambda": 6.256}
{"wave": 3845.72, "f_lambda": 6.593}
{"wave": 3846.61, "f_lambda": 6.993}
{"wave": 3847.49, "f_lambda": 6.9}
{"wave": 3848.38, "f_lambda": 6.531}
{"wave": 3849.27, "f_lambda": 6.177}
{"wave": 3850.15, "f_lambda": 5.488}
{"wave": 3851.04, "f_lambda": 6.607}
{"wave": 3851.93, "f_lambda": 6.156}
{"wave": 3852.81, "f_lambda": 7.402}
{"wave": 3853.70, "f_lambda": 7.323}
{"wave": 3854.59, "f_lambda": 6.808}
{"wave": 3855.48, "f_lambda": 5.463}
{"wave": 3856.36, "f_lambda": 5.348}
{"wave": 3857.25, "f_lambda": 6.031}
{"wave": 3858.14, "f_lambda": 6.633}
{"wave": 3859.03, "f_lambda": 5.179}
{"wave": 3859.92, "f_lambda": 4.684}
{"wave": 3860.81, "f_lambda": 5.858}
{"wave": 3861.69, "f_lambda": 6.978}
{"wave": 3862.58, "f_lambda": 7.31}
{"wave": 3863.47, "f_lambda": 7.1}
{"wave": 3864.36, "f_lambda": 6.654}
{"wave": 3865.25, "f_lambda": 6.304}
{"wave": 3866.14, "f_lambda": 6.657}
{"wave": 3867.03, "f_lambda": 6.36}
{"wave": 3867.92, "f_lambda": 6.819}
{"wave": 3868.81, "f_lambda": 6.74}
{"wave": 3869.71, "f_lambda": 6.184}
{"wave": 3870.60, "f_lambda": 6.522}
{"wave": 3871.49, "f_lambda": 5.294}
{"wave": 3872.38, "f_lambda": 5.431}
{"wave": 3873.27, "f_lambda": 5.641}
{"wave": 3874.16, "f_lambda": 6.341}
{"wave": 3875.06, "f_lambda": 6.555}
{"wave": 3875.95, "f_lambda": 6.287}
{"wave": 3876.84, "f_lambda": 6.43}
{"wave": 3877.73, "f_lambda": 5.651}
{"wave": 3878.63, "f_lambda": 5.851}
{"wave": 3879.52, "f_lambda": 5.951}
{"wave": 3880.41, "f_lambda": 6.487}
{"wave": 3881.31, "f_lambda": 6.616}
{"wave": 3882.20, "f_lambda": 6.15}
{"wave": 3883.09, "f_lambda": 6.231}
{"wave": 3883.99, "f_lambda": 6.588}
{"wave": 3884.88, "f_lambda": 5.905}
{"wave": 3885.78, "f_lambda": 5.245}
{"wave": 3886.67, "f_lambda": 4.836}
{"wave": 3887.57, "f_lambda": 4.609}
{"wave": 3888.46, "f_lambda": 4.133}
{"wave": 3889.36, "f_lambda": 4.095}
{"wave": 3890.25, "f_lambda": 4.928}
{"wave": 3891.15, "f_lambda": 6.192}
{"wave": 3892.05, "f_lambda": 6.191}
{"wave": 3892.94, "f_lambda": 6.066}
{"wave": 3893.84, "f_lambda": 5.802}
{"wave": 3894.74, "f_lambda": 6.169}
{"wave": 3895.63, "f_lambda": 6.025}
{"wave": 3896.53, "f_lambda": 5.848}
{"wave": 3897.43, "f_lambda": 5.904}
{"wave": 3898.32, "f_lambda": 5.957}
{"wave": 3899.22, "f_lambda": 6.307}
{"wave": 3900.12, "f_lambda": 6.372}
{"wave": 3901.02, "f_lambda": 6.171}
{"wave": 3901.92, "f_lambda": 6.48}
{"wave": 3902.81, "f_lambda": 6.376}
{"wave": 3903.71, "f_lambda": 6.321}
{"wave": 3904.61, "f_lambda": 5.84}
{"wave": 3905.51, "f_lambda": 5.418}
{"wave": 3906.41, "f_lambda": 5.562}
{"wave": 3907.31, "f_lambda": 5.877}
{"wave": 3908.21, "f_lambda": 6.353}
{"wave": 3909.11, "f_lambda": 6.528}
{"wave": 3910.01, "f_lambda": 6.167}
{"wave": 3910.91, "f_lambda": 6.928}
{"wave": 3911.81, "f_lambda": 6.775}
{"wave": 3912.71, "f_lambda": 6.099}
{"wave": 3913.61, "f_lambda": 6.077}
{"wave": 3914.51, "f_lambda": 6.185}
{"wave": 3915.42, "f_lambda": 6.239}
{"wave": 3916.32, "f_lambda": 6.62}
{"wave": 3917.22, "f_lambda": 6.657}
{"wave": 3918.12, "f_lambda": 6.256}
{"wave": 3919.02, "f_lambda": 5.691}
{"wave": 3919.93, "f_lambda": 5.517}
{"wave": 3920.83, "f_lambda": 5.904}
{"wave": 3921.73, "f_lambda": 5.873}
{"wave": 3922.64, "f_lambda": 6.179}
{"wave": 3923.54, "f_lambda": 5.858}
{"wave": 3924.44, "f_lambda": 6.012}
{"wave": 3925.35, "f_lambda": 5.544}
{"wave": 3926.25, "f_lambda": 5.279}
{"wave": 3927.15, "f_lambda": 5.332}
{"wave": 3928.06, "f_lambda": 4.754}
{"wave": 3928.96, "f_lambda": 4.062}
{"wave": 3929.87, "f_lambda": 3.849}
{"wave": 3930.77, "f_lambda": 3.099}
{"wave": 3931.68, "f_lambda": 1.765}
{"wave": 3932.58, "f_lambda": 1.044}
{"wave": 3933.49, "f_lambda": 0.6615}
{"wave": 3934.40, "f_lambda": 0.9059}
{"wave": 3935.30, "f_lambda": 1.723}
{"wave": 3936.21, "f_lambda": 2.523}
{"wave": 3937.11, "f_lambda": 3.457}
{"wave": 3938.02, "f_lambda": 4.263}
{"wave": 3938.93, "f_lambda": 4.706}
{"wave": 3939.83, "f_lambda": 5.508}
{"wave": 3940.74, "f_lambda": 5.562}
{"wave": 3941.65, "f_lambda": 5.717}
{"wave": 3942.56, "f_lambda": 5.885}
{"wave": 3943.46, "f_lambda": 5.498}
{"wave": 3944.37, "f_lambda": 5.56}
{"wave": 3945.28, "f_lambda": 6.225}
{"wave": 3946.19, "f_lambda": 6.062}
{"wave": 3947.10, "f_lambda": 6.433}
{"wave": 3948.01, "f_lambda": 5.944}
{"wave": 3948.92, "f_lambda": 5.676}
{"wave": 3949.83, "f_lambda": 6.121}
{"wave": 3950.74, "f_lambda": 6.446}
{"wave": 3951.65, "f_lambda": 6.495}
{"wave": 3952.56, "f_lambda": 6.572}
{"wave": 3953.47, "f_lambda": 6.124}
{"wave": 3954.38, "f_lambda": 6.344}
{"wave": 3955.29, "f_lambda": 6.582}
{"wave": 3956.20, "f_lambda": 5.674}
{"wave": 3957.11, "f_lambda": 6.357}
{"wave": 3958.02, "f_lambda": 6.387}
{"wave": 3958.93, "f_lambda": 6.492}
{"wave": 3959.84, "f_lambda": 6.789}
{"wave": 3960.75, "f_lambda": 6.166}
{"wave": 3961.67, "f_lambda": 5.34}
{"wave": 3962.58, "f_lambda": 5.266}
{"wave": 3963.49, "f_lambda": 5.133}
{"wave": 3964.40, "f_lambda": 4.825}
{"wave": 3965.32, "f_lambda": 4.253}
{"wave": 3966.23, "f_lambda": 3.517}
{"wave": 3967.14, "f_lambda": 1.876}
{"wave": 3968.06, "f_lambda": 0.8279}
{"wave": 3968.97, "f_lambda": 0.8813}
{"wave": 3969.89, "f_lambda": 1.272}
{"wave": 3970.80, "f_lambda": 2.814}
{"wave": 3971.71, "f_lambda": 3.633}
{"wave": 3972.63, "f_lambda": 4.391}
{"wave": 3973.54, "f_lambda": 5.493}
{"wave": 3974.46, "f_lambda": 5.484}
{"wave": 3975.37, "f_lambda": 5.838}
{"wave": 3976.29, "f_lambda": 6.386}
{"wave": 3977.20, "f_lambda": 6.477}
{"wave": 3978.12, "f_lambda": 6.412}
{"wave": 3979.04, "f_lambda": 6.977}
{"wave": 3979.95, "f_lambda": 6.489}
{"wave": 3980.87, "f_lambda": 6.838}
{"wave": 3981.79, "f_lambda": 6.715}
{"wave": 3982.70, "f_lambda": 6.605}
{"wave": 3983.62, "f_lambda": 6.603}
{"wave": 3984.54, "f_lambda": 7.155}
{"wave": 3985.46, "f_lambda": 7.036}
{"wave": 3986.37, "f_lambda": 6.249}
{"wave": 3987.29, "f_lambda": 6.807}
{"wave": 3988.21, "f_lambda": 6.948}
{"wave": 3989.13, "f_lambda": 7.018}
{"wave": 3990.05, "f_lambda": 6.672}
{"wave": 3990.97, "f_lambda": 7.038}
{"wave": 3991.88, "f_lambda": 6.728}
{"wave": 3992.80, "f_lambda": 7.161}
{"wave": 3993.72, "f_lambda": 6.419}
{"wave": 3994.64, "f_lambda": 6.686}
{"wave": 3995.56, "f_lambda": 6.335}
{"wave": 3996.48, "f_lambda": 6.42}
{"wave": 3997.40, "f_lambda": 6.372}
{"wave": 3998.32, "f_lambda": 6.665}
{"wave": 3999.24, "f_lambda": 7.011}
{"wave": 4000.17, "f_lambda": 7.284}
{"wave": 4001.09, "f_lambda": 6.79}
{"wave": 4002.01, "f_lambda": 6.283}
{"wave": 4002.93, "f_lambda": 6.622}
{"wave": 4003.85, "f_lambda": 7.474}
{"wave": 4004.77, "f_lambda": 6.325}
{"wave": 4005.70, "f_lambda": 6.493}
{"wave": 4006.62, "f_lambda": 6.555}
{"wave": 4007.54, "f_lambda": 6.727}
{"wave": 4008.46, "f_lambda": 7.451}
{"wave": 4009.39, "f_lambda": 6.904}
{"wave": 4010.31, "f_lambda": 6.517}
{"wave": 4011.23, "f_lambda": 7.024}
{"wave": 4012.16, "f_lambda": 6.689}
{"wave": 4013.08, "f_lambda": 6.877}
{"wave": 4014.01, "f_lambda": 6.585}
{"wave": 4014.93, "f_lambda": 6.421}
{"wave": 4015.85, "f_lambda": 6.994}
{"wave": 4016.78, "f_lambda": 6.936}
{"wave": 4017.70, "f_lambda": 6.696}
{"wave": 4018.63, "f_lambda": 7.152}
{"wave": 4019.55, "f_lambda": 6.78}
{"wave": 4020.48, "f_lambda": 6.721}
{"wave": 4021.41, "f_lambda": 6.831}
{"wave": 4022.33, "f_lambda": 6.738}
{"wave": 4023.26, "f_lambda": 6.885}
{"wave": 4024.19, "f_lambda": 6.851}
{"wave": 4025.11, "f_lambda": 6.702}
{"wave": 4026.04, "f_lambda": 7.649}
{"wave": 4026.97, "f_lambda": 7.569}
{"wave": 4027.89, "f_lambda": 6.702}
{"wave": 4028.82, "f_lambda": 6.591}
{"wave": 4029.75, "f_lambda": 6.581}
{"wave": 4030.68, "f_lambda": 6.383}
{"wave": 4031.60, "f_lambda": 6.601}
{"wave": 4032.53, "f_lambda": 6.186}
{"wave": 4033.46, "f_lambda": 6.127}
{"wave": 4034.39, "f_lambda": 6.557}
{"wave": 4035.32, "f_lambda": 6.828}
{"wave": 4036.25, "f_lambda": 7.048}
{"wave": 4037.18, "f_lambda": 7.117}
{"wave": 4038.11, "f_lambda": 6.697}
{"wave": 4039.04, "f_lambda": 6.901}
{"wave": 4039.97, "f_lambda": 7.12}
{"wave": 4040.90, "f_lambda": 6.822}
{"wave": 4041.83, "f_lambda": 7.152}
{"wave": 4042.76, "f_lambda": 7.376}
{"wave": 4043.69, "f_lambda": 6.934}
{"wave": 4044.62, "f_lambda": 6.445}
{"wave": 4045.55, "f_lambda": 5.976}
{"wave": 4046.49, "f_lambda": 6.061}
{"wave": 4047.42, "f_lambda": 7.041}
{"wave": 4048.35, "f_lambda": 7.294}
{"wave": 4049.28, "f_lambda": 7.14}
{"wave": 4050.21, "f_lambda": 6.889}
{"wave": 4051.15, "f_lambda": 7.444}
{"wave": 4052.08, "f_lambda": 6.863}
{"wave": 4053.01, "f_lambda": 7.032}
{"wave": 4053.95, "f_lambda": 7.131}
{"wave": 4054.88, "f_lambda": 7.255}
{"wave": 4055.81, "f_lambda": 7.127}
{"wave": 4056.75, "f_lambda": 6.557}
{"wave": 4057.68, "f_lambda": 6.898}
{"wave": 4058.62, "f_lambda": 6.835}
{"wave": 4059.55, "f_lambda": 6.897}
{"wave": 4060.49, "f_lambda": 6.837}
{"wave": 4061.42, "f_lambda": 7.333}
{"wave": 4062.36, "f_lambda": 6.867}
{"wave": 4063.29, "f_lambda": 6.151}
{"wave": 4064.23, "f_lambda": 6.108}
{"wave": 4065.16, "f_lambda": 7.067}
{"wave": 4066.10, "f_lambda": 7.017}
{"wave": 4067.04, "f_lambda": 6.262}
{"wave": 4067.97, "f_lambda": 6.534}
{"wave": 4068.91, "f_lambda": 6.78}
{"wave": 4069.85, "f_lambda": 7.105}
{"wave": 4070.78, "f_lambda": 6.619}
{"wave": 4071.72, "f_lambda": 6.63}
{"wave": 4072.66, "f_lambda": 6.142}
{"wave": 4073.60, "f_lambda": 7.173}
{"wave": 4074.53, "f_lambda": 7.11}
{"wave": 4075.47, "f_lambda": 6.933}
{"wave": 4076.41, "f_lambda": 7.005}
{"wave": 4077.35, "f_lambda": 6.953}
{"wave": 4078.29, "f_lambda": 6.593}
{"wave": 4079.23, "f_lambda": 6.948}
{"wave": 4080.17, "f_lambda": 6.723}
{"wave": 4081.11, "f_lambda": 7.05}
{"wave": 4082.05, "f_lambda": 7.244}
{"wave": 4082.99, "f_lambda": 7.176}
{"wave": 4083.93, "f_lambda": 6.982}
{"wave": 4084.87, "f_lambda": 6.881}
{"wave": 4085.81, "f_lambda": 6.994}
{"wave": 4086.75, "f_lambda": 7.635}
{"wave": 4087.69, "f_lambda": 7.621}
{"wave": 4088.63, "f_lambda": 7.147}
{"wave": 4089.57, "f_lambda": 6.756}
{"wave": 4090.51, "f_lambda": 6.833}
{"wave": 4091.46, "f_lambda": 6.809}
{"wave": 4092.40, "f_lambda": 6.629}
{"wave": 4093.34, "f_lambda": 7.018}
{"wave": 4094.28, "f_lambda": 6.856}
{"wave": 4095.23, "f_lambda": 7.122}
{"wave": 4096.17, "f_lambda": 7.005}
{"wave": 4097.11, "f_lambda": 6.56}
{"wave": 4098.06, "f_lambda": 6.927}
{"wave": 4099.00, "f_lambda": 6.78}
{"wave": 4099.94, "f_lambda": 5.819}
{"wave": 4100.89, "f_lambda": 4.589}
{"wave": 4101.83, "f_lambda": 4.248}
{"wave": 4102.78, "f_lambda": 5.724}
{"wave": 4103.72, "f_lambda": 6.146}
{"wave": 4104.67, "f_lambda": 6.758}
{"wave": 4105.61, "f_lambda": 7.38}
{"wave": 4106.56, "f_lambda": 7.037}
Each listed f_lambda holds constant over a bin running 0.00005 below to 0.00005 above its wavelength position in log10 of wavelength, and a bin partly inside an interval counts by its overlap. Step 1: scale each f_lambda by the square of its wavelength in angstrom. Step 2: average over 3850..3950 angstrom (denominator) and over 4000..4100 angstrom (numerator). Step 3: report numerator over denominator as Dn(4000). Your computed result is 1.3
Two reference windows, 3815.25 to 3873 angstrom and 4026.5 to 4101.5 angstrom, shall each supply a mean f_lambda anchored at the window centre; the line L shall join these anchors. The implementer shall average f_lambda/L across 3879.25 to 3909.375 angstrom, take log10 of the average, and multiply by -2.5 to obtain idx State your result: 0.04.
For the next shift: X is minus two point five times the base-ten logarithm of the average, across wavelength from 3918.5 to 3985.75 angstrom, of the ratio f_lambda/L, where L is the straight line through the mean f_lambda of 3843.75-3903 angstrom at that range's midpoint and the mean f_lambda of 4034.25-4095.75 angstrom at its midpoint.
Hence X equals 0.26 mag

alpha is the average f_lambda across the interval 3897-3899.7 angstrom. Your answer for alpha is 6.07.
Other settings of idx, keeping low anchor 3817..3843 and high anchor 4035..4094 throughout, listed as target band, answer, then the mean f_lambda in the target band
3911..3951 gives 0.19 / 5.04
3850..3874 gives -0.13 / 6.27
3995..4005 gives -0.04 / 6.7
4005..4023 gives -0.04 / 6.79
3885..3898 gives 0.06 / 5.45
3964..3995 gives 0.16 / 5.49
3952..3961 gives -0.03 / 6.36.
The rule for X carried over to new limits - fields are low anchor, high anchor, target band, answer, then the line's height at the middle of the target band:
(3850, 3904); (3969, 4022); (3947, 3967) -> 0.088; 6.28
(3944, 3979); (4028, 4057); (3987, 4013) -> -0.133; 5.99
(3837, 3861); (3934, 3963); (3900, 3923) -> -0.095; 5.65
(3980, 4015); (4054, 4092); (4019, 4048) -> 0.007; 6.82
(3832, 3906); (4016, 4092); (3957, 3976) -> 0.404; 6.4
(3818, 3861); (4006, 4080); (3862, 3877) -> -0.096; 5.85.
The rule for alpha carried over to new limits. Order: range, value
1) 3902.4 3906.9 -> 5.89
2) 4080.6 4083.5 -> 7.15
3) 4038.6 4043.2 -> 7.08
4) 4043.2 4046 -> 6.47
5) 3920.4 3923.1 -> 5.98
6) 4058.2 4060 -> 6.88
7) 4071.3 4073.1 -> 6.37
